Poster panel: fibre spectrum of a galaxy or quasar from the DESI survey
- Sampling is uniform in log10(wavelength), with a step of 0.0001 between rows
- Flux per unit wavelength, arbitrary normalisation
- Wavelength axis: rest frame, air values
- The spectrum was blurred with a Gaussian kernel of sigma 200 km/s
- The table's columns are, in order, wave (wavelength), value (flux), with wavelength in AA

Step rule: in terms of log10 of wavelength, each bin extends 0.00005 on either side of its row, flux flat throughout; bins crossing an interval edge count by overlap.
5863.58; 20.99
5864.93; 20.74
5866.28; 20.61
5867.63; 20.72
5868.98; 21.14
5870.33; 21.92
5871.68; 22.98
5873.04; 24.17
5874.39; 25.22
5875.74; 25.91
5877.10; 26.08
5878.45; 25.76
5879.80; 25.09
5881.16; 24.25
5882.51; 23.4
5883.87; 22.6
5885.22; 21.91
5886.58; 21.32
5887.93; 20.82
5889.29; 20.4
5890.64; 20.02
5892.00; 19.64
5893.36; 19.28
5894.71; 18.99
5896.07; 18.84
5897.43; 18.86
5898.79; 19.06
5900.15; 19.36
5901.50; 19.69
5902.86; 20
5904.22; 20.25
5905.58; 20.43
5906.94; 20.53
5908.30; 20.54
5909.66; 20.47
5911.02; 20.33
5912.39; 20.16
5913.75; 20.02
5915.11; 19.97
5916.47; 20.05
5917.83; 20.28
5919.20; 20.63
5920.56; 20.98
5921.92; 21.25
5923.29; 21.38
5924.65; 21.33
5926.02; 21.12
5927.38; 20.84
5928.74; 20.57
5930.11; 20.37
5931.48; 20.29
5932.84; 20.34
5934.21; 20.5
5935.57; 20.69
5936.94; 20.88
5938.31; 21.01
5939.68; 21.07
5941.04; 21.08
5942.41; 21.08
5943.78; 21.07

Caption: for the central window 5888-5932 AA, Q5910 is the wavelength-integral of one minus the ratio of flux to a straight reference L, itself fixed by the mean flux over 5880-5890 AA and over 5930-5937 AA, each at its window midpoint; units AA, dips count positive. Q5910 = 2.32 AA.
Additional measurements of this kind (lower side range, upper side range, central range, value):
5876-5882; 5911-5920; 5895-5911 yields 1.5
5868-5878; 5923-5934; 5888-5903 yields 2.1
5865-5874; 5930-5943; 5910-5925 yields 0.4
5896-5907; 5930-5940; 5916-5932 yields -0.4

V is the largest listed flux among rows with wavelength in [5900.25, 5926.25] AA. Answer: 21.38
